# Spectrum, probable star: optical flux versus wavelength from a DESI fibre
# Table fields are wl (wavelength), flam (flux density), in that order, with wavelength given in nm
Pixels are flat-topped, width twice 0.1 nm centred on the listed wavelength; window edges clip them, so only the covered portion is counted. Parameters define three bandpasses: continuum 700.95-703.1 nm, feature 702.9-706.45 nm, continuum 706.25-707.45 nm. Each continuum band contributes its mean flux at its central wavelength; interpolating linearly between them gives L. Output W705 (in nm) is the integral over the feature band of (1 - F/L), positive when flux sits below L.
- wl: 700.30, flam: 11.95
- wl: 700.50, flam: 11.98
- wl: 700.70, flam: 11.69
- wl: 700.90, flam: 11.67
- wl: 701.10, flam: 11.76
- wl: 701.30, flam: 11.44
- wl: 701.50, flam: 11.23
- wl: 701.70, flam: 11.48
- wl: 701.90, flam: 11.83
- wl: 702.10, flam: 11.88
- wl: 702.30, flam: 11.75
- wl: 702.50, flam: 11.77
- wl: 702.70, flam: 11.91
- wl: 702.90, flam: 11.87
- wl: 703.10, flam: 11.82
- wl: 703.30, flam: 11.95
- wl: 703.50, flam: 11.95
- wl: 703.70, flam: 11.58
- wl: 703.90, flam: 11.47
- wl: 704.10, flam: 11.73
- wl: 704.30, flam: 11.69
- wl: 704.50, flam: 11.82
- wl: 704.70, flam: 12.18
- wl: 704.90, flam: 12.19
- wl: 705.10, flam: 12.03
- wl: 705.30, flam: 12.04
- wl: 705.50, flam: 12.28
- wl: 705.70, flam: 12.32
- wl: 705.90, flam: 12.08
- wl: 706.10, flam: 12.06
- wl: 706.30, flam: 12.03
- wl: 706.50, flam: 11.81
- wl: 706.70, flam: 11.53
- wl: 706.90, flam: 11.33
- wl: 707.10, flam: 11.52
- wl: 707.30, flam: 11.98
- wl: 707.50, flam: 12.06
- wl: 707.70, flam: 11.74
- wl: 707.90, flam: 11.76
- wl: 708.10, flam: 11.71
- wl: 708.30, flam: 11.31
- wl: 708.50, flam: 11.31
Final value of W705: -0.08 nm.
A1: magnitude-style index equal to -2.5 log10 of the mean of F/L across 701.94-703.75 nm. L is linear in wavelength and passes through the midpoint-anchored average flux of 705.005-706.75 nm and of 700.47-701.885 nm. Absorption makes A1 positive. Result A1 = -0.01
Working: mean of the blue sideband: 11.6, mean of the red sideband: 12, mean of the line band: 11.8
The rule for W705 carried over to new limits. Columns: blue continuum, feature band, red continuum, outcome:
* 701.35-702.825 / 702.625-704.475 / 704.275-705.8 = 0.02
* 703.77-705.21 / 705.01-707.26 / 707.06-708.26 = -0.02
